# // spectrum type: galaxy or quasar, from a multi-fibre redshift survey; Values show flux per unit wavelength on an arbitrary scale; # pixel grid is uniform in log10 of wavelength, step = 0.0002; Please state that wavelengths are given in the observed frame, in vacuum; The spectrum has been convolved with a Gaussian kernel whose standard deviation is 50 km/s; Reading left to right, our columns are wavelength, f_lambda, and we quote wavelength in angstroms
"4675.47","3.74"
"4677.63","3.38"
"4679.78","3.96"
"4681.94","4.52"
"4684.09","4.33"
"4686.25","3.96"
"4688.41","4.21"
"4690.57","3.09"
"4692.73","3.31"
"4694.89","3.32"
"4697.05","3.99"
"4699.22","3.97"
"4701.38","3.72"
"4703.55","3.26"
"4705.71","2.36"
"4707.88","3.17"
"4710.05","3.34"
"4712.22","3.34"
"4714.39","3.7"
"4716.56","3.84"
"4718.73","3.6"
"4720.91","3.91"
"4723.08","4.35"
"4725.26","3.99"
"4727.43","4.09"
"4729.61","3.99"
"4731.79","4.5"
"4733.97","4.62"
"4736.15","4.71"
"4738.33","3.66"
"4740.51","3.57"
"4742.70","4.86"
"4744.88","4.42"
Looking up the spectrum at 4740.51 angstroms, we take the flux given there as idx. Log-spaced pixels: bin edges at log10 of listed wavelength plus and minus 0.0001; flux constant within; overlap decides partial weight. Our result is 3.57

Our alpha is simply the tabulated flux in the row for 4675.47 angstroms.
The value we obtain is 3.74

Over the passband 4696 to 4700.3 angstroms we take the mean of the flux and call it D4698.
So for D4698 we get 3.98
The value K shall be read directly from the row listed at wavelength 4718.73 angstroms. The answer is 3.6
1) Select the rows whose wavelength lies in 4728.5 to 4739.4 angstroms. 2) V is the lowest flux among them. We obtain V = 3.66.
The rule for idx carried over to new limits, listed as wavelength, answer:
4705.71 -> 2.36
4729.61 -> 3.99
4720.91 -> 3.91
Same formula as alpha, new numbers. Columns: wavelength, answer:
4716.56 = 3.84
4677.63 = 3.38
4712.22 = 3.34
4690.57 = 3.09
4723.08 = 4.35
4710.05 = 3.34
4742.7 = 4.86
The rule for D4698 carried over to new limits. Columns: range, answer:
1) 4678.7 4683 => 4.24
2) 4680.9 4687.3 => 4.27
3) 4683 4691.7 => 3.9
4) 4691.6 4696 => 3.32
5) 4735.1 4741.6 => 3.98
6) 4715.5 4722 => 3.78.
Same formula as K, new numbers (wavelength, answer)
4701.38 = 3.72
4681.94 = 4.52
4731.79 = 4.5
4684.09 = 4.33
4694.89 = 3.32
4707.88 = 3.17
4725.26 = 3.99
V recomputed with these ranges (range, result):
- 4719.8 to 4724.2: 3.91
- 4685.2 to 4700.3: 3.09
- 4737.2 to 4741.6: 3.57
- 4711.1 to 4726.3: 3.34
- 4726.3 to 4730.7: 3.99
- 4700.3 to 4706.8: 2.36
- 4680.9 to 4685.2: 4.33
